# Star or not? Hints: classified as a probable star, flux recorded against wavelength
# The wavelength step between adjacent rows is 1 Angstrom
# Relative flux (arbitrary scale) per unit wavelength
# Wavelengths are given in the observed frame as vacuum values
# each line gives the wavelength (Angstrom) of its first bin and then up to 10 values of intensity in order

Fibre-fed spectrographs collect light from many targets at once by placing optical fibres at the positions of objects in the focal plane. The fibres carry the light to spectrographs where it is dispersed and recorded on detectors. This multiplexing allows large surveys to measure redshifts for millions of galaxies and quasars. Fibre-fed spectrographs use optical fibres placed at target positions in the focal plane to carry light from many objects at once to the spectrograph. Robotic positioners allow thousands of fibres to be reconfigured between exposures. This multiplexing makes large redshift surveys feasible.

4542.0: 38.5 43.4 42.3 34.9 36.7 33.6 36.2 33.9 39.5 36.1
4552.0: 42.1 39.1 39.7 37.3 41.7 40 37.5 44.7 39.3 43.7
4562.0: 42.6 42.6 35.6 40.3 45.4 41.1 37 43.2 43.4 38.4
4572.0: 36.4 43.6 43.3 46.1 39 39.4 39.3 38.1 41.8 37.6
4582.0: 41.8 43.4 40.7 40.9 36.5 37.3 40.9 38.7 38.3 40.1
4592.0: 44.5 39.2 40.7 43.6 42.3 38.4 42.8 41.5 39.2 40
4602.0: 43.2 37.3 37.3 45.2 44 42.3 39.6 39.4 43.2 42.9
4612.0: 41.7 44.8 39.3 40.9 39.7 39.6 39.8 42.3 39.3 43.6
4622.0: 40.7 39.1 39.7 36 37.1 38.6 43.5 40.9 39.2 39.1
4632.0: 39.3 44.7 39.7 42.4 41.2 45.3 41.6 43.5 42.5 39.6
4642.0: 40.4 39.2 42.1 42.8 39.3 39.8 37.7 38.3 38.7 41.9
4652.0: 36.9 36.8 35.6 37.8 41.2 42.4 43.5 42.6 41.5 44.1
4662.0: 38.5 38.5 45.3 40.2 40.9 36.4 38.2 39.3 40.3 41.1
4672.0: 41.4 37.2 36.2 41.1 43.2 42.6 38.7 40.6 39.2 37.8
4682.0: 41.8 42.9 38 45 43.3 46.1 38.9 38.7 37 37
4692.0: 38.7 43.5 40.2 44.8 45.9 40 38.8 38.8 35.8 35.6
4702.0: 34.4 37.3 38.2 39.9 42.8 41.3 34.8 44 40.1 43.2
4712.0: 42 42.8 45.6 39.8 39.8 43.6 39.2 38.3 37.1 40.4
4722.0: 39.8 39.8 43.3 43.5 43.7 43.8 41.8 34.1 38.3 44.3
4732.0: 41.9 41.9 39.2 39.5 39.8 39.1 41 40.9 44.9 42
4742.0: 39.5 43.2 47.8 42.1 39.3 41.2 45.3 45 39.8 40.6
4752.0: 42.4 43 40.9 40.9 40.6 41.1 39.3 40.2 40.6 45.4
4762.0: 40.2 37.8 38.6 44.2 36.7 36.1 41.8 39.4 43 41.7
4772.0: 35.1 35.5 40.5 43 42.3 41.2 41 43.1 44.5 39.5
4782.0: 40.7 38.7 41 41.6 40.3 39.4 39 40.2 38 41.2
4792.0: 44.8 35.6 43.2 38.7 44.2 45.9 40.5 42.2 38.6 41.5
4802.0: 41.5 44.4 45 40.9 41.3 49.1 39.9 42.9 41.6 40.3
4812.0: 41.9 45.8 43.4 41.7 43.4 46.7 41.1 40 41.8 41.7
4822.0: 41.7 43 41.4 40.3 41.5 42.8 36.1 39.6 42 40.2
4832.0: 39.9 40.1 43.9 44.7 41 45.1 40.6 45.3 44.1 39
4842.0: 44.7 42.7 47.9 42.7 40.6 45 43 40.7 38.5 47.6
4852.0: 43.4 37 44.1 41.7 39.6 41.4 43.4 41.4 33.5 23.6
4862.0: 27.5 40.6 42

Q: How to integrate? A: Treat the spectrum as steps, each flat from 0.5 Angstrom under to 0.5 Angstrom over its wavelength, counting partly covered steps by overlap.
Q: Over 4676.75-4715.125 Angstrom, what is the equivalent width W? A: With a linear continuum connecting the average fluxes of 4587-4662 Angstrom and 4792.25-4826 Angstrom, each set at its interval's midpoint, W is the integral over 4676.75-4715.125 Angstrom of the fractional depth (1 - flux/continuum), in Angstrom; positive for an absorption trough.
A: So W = 0.8 Angstrom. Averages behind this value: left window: 40.7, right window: 42.2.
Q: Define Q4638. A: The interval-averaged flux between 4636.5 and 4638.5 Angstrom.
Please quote 43.5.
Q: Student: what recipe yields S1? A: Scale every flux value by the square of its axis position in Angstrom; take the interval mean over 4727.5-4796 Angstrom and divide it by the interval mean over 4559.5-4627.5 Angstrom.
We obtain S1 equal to 1.08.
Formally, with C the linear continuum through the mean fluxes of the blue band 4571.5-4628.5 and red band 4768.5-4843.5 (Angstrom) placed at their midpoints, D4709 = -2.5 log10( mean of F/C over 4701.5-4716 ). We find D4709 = 0.02 mag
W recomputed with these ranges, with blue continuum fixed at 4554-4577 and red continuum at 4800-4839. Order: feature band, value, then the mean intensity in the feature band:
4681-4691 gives 0.1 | 40.9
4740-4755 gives -0.2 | 42.3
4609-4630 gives 0.3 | 40.6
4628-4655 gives 0.6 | 40.3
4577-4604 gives 0.5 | 40.2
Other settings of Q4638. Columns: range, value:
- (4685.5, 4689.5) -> 41.8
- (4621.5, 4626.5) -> 38.5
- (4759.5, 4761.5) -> 43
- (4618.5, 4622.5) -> 41.5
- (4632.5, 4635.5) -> 42.3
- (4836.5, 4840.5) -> 43.8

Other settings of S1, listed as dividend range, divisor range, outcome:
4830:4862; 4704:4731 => 1.07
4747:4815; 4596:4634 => 1.09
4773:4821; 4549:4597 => 1.14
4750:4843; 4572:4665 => 1.10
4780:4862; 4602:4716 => 1.10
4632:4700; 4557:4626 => 1.03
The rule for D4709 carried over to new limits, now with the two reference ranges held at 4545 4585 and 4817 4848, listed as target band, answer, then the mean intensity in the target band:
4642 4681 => 0.02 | 40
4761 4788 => 0.03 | 40.3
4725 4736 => 0.01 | 40.9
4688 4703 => 0.05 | 39.2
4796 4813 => -0.02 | 42.5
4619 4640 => -0.01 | 40.8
